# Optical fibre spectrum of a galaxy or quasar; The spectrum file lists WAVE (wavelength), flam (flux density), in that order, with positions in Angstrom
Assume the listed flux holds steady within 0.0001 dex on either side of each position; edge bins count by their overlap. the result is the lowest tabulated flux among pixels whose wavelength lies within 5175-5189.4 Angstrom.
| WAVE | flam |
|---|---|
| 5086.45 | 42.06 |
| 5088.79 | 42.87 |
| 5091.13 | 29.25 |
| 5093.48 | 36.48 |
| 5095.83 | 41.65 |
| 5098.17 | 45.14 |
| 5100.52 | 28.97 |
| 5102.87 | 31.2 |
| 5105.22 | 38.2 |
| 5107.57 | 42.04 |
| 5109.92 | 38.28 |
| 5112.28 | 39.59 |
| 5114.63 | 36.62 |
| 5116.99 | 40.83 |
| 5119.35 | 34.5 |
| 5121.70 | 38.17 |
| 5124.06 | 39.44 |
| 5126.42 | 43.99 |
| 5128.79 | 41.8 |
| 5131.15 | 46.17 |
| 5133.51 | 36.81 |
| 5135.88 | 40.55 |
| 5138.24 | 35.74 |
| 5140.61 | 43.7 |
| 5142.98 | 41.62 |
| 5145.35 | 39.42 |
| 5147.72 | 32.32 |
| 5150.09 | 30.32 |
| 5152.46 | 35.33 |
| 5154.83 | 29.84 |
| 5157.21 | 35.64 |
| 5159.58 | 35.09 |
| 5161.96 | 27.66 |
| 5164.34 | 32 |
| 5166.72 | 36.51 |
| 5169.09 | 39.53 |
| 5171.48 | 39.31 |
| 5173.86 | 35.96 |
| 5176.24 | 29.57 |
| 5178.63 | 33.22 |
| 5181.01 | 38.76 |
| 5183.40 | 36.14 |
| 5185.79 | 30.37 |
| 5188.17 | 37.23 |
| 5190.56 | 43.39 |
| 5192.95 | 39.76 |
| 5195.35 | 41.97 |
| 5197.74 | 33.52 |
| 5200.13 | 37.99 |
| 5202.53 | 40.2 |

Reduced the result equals 29.57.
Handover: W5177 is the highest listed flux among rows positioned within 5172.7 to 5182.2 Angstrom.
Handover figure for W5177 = 38.76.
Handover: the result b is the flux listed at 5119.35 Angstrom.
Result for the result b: 34.5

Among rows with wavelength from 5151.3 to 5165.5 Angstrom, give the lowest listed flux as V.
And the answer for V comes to 27.66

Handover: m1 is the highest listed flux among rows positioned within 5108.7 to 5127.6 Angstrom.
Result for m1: 43.99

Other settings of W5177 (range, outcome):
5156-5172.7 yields 39.53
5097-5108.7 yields 45.14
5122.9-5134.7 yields 46.17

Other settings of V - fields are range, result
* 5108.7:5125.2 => 34.5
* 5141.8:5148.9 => 32.32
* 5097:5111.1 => 28.97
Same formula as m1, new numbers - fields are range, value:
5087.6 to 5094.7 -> 42.87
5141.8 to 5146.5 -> 41.62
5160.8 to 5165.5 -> 32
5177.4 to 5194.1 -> 43.39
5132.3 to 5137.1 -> 40.55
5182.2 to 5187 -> 36.14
